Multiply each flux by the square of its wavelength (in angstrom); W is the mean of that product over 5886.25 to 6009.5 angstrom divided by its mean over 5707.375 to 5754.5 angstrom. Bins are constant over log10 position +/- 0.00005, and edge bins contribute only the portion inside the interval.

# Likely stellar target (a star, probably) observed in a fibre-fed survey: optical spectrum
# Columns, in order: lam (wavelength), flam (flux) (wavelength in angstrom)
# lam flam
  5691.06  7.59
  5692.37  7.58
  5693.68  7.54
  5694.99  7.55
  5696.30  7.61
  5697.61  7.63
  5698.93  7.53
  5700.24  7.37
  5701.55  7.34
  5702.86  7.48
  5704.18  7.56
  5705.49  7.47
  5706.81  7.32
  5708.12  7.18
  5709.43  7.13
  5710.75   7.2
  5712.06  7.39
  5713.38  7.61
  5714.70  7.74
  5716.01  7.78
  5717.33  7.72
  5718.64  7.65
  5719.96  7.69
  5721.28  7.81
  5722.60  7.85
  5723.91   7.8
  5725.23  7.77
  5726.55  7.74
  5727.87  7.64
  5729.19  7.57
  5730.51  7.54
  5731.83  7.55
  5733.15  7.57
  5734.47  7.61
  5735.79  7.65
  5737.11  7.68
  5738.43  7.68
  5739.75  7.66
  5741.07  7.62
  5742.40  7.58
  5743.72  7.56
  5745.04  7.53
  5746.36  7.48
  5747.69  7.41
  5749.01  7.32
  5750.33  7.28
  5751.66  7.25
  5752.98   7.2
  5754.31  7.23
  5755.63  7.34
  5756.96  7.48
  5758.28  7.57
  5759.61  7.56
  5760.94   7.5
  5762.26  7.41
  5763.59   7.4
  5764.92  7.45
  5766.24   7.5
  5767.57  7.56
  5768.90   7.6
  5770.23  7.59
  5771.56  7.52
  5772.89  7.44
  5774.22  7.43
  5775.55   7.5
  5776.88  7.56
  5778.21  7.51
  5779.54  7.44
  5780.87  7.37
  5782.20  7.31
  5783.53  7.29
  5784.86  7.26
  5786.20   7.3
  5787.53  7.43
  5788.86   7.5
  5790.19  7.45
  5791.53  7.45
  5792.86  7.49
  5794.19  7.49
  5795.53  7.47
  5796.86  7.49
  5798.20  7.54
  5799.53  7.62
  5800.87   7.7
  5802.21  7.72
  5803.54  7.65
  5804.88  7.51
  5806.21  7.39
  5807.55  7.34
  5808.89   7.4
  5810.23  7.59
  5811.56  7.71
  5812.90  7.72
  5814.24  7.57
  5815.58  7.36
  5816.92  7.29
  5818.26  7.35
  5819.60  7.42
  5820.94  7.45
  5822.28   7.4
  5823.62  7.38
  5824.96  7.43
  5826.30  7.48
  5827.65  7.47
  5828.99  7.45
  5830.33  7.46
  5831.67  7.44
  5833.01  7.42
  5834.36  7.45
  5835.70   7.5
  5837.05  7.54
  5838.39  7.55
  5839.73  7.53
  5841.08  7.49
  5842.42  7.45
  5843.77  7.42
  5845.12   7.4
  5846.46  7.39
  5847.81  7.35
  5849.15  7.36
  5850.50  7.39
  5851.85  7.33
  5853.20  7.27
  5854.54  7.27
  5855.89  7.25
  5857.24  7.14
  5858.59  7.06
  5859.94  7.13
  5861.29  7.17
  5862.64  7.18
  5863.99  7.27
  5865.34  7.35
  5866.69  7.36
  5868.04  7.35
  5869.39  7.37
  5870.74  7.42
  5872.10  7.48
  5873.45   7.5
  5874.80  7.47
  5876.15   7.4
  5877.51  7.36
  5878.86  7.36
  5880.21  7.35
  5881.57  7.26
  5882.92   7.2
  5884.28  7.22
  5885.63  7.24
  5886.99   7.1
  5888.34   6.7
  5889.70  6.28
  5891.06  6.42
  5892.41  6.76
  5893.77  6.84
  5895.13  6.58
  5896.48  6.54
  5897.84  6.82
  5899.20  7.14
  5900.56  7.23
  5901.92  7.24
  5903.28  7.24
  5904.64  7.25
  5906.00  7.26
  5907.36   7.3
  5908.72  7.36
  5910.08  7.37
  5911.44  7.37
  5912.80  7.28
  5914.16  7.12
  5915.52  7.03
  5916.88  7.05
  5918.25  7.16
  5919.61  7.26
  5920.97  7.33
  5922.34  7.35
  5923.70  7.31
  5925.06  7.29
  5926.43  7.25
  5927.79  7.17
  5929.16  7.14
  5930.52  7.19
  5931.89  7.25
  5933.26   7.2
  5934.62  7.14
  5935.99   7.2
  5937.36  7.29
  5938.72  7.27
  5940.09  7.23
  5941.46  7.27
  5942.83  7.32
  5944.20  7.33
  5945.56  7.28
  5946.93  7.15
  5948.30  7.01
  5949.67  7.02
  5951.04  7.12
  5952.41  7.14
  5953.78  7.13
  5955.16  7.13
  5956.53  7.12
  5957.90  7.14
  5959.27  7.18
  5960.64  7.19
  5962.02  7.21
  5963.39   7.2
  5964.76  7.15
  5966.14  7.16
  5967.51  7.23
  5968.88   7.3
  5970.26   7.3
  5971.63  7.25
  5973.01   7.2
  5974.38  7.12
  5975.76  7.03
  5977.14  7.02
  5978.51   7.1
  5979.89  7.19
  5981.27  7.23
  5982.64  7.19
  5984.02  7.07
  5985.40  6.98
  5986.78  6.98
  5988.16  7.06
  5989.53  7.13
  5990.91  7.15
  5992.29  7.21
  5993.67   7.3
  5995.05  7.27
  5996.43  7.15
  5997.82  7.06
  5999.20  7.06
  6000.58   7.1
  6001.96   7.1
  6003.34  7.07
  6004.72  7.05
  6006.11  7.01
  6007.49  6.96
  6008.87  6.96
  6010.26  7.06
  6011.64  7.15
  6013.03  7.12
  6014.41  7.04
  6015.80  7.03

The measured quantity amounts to 1.0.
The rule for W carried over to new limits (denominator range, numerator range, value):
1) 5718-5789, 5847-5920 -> 1.00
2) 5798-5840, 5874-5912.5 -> 0.97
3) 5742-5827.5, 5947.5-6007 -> 1.02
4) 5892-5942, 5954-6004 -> 1.02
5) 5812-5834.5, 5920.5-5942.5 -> 1.01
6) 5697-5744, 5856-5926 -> 1.00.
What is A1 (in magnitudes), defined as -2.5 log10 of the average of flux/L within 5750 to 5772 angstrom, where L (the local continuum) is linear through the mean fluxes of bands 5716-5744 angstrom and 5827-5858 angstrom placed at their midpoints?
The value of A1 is 0.02 mag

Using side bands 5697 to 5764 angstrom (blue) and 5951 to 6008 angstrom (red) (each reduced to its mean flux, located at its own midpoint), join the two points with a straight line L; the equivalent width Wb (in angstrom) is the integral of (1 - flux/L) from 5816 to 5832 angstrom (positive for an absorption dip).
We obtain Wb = -0.1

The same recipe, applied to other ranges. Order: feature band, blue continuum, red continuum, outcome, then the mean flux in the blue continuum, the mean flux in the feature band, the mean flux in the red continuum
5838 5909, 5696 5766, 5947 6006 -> 0.88 angstrom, 7.52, 7.21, 7.14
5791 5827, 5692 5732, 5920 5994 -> -0.42 angstrom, 7.56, 7.5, 7.18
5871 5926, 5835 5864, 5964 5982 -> 0.96 angstrom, 7.34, 7.15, 7.18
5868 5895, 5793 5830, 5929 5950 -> 0.75 angstrom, 7.5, 7.14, 7.21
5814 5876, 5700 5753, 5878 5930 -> -1.07 angstrom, 7.54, 7.38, 7.11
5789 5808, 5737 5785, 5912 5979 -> -0.30 angstrom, 7.46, 7.52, 7.19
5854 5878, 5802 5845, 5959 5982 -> 0.27 angstrom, 7.48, 7.3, 7.18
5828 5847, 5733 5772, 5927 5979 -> -0.27 angstrom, 7.49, 7.47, 7.18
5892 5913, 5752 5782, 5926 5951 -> 0.46 angstrom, 7.46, 7.1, 7.2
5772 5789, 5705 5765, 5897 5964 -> 0.09 angstrom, 7.53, 7.41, 7.2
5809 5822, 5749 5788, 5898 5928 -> -0.22 angstrom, 7.42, 7.49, 7.24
